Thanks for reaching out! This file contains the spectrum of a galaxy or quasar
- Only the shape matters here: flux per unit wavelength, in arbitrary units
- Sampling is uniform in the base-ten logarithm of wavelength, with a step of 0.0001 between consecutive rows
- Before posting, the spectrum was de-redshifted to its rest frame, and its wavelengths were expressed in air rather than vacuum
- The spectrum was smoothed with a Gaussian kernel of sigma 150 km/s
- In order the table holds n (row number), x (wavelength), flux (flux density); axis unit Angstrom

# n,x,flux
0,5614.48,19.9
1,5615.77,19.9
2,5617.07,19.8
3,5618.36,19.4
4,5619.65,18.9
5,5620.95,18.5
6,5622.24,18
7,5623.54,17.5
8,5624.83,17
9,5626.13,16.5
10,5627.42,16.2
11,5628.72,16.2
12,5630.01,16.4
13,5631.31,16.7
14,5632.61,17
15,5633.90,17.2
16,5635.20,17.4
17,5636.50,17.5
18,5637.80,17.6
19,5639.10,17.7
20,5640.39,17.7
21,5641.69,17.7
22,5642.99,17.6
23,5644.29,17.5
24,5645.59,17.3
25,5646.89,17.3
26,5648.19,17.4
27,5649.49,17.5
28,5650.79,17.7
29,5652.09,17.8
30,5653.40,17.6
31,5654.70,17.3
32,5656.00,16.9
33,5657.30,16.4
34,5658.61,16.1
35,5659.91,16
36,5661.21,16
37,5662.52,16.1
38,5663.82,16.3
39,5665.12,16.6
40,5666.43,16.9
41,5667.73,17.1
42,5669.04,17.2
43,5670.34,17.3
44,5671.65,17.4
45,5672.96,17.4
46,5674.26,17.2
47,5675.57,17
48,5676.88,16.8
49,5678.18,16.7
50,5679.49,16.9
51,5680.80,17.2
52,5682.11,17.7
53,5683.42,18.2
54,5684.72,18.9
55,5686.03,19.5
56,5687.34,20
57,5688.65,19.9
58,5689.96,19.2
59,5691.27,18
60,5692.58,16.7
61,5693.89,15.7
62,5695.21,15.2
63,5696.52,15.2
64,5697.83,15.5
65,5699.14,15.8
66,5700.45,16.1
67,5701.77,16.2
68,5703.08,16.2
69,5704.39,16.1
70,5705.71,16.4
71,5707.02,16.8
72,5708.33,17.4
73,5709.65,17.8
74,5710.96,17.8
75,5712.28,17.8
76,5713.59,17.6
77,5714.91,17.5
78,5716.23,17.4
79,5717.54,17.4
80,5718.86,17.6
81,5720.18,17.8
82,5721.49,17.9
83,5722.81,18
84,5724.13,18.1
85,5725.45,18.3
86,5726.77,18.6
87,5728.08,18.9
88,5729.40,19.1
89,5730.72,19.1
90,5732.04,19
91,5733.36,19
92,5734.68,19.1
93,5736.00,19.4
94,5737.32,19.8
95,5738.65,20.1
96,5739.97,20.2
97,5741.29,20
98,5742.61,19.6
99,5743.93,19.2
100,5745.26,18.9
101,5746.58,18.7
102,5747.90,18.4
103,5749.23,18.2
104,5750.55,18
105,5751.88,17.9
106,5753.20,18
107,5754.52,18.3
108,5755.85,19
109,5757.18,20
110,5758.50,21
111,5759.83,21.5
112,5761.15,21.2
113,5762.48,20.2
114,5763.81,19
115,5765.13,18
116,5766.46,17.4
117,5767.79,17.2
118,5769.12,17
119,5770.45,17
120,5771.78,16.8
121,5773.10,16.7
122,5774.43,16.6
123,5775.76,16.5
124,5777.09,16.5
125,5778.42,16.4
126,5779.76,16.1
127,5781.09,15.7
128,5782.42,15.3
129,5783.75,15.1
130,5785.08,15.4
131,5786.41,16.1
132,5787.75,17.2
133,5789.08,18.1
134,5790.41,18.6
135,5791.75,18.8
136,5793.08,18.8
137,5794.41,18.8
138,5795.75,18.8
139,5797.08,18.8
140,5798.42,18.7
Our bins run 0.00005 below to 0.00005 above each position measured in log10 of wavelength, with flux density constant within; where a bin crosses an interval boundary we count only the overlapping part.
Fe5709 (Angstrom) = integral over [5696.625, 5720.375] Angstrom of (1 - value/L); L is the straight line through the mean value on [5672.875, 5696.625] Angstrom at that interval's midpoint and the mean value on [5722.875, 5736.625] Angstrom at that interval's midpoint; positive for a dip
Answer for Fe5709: 1.76 Angstrom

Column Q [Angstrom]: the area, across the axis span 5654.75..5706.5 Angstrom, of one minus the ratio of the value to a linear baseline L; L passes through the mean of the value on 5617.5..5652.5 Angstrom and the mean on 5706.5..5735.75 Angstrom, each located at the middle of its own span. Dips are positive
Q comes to 2.4 Angstrom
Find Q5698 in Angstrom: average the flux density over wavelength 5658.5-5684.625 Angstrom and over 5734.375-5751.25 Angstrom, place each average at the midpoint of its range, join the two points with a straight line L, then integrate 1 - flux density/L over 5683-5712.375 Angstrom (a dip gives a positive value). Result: 0.9 Angstrom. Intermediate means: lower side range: 17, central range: 17.2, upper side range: 19.2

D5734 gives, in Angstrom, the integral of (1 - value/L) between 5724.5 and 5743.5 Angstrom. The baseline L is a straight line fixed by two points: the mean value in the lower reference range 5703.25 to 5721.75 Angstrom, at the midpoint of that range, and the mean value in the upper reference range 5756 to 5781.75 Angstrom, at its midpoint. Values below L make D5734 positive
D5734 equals -1.8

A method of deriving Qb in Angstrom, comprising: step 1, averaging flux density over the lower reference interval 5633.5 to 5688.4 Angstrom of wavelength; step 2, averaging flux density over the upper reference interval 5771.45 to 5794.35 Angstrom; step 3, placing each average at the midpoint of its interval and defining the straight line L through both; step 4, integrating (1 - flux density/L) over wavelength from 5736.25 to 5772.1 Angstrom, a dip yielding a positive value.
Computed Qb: -4.24 Angstrom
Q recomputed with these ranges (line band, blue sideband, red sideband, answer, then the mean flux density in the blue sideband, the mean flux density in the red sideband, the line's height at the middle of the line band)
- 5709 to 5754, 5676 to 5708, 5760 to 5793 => -3.5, 17.1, 17.3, 17.2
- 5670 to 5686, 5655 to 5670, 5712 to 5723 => -0.6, 16.6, 17.7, 16.9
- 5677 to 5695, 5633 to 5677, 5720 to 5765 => -0.1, 17.1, 19.1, 17.8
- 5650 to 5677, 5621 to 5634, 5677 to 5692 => 1.4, 16.9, 18.3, 17.8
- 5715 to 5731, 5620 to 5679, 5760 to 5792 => -0.9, 17.1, 17.2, 17.2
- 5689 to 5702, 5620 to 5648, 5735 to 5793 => 0.9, 17.3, 18.1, 17.7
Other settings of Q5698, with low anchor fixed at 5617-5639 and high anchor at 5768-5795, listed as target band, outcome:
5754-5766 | -1.99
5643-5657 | -0.03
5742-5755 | -1.16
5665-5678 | 0.15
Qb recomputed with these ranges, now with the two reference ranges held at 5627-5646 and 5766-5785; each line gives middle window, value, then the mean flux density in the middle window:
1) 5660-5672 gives 0.2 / 16.7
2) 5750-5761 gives -1.9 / 19.3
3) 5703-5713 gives -0.2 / 17.1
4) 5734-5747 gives -2.3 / 19.5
